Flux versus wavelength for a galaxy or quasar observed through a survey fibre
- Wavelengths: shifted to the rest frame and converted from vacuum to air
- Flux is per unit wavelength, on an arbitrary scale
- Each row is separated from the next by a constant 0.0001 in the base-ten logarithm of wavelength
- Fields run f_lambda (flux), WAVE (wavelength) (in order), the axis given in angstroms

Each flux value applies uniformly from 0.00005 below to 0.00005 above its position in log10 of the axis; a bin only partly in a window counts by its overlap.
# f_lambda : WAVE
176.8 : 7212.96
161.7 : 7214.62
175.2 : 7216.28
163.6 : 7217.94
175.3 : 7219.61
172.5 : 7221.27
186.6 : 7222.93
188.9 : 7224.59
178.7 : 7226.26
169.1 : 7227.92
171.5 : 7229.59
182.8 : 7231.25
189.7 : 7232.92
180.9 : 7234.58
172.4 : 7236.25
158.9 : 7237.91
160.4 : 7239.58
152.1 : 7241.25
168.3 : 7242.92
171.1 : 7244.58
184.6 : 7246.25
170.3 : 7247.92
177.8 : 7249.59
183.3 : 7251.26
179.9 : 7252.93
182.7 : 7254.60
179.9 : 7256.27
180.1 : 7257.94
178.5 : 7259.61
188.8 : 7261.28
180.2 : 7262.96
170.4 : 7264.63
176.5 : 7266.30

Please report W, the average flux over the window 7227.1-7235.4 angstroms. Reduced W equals 179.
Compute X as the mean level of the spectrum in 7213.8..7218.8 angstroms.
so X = 167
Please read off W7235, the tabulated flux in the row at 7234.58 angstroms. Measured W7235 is 180.9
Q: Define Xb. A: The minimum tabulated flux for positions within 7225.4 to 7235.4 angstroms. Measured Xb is 169.1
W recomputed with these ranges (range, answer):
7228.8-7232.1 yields 177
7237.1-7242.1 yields 157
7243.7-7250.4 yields 176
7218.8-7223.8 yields 179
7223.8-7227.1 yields 184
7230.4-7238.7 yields 177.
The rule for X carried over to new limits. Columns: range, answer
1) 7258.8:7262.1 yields 184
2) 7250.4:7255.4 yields 182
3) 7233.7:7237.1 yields 177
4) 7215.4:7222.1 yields 172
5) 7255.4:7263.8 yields 181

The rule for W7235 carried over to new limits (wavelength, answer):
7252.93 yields 179.9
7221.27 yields 172.5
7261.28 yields 188.8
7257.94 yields 180.1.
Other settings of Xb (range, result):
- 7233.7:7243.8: 152.1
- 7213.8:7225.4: 161.7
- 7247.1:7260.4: 170.3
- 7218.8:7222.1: 172.5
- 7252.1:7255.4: 179.9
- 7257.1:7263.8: 178.5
